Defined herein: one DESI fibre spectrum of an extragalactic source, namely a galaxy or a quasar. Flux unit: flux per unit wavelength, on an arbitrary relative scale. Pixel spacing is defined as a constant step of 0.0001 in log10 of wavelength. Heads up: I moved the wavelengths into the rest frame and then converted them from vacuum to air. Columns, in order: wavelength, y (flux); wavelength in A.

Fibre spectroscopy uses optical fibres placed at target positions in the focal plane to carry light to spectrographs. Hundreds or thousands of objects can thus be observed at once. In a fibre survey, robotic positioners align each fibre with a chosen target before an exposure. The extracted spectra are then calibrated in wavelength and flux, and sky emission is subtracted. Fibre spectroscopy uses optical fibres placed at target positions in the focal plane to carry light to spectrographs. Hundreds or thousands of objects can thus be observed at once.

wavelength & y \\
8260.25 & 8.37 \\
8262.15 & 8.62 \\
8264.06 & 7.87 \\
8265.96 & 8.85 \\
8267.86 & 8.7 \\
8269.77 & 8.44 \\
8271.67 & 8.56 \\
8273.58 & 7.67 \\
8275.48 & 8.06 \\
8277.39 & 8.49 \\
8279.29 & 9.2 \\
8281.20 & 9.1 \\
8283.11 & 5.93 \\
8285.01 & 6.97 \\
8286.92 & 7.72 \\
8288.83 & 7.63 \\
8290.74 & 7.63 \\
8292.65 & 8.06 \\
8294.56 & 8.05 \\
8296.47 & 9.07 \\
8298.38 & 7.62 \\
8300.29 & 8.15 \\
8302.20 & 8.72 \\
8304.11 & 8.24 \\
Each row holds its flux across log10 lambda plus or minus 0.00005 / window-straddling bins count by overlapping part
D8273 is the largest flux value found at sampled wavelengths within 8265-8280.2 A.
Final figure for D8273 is 9.2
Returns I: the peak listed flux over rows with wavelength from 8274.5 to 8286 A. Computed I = 9.2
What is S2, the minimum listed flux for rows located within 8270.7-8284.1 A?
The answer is 5.93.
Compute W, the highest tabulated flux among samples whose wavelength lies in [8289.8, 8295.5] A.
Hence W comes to 8.06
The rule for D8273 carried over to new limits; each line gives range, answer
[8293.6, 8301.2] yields 9.07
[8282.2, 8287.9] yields 7.72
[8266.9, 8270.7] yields 8.7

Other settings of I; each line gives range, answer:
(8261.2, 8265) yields 8.62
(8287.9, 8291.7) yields 7.63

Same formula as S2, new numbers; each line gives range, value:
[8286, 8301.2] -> 7.62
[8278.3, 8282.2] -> 9.1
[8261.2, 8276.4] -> 7.67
